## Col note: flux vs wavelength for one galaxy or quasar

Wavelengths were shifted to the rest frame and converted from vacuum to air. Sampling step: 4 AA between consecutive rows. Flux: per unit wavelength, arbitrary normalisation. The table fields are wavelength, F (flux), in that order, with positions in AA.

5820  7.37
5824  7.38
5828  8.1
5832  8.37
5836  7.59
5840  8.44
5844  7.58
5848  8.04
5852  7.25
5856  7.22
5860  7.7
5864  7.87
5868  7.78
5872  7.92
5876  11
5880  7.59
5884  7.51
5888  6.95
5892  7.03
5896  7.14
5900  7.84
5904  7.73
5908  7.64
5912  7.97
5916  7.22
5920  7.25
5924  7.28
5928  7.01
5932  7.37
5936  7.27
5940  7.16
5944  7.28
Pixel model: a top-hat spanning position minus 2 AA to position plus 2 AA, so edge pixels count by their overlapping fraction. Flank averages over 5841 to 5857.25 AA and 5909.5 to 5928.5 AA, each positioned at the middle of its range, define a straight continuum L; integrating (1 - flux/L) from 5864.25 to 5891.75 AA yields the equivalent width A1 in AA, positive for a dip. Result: -2.0 AA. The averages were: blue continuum 7.59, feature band 8.04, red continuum 7.38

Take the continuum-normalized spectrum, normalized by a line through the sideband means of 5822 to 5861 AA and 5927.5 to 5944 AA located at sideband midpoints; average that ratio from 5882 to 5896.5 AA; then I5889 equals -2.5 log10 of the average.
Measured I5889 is 0.05 mag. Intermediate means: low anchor 7.77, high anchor 7.23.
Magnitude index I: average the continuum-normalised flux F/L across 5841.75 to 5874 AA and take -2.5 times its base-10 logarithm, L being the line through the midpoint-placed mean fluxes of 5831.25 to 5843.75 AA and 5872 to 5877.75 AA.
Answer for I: 0.18 mag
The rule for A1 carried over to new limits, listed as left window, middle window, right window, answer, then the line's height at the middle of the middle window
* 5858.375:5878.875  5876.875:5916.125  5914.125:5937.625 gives 1.33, 7.85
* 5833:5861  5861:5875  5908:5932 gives -0.84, 7.61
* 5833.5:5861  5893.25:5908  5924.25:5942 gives -0.31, 7.4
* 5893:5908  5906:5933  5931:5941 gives 0.01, 7.4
